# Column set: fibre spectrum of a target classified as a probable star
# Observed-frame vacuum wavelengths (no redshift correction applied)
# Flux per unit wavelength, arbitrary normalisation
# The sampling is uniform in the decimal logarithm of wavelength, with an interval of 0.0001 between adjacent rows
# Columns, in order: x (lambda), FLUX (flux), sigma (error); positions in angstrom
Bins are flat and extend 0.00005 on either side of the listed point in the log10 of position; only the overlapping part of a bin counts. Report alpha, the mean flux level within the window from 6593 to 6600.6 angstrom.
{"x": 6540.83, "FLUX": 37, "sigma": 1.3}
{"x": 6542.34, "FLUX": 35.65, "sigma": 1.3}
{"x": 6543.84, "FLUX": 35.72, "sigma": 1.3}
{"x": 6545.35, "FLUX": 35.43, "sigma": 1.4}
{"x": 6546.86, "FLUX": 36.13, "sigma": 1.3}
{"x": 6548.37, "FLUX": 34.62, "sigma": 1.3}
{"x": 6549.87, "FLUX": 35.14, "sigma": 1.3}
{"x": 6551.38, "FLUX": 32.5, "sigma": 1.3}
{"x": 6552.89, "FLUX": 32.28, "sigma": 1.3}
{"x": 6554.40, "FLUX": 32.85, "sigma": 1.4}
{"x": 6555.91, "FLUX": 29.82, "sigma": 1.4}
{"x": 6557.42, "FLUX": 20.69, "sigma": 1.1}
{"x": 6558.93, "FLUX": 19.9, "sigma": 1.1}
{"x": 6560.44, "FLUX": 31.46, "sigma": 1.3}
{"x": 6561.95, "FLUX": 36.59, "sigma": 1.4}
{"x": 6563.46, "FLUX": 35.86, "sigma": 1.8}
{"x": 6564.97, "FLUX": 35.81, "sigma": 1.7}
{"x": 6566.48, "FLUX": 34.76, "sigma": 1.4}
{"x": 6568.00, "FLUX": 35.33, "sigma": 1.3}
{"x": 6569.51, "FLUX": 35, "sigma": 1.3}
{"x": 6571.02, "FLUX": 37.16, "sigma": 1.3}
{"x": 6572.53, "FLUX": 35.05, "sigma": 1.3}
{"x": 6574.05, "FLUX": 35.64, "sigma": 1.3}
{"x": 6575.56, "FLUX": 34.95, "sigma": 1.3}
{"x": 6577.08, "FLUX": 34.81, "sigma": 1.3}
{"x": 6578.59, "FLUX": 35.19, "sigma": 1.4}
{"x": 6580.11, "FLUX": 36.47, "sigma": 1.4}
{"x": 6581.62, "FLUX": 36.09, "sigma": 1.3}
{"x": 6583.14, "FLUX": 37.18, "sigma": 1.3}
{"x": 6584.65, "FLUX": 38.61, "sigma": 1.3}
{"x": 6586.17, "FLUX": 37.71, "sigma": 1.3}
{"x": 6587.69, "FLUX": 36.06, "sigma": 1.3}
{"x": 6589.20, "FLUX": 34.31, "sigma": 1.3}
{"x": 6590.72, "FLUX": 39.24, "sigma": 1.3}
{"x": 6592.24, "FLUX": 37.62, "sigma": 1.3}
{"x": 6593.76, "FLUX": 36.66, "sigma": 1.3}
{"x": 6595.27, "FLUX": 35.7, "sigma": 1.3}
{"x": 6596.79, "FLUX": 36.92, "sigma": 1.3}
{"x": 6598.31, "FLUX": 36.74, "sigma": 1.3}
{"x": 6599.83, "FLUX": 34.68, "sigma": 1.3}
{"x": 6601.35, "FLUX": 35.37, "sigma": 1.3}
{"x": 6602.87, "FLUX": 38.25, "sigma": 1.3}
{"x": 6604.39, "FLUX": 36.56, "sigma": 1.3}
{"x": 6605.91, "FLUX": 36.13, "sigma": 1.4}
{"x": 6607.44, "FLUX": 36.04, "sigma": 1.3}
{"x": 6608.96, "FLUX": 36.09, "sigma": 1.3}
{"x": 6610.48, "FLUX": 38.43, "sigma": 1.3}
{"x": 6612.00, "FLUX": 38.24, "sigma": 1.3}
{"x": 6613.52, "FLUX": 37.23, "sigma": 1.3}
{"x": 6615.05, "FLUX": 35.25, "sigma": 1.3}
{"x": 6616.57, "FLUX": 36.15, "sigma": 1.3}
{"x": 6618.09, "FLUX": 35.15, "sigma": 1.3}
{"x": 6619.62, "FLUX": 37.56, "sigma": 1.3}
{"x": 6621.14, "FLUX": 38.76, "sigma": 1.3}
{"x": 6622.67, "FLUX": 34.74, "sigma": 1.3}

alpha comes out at 36.2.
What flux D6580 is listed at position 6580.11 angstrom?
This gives 36.47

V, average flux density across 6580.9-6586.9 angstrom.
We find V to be 37.4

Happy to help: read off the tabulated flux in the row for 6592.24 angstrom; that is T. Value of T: 37.62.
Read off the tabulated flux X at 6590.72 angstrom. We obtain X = 39.24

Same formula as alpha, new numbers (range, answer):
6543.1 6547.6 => 35.7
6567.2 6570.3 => 35.2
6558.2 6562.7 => 29.4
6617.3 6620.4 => 36.4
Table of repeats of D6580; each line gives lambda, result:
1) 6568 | 35.33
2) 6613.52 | 37.23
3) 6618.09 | 35.15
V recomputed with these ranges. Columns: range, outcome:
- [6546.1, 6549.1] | 35.3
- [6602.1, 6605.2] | 37.4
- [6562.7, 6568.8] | 35.4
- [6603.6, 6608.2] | 36.2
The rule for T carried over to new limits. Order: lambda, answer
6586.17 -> 37.71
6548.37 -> 34.62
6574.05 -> 35.64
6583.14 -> 37.18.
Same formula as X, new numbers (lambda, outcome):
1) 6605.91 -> 36.13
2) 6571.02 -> 37.16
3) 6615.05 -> 35.25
